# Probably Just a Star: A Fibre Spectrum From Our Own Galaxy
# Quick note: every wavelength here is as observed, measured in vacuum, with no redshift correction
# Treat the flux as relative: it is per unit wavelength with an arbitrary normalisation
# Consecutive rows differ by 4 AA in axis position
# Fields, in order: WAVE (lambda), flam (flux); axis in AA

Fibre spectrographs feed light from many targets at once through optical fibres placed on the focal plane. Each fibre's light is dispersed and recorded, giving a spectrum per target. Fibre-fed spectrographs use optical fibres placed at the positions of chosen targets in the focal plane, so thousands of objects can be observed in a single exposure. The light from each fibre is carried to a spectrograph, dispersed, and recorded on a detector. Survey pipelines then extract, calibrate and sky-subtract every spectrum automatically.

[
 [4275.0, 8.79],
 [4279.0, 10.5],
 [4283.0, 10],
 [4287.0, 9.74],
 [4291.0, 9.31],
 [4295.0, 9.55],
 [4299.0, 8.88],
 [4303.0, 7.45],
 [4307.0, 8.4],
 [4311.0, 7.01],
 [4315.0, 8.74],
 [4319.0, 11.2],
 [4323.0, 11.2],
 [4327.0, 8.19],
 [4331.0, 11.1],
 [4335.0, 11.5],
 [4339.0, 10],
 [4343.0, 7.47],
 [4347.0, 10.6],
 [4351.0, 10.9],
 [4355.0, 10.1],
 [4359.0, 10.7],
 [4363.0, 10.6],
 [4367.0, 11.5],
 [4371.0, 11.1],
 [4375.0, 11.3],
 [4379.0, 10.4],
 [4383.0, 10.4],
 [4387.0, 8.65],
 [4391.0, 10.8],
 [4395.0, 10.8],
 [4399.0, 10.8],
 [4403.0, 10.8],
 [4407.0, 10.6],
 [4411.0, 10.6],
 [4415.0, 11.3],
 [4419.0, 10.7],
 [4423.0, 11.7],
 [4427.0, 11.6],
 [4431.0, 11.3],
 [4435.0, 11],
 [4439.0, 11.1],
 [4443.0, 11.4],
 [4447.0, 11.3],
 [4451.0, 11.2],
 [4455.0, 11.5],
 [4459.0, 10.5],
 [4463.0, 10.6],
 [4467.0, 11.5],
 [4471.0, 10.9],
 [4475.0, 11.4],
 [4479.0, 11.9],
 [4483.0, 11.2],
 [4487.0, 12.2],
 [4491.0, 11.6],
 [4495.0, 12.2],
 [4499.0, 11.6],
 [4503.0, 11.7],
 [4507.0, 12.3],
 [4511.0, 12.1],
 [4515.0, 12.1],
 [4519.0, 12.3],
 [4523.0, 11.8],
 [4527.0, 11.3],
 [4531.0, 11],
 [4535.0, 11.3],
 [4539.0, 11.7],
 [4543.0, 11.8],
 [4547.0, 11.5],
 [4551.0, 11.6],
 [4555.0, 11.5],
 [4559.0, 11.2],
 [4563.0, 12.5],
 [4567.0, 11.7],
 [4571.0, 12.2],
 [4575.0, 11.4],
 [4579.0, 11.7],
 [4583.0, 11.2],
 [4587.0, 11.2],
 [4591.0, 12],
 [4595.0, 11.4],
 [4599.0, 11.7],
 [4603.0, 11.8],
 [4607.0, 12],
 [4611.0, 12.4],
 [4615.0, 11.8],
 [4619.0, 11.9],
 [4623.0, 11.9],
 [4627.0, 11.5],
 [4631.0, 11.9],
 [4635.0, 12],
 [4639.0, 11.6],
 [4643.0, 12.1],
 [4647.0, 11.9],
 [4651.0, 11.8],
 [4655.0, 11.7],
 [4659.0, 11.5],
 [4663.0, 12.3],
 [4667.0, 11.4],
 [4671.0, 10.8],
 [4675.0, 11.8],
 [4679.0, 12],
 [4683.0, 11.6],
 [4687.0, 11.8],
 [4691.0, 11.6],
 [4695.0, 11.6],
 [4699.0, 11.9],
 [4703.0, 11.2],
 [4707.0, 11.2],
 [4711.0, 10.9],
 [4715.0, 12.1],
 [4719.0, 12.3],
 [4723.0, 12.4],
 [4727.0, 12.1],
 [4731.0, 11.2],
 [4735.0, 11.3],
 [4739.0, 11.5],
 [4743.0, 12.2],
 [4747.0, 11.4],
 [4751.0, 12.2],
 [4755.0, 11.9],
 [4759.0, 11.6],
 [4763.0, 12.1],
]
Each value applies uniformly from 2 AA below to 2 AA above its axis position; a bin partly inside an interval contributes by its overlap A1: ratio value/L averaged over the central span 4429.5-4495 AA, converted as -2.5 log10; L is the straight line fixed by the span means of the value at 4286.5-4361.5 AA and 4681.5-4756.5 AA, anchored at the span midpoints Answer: -0.099 mag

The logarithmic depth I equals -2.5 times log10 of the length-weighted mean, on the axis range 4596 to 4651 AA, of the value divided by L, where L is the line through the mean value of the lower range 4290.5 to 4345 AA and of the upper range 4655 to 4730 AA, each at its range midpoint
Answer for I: -0.06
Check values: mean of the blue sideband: 9.29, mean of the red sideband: 11.7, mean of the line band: 11.9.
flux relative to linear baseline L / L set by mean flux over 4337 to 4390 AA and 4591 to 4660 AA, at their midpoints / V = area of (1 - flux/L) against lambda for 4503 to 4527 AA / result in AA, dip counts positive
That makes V -1.8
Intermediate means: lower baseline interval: 10.3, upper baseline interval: 11.8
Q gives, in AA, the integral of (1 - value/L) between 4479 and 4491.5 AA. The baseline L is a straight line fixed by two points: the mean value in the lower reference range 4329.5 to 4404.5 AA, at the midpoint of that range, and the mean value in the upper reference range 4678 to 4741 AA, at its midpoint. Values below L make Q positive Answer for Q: -0.9 AA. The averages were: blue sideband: 10.5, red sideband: 11.7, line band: 11.7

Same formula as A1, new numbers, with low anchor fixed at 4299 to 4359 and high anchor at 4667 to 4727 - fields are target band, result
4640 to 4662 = -0.038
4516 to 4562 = -0.079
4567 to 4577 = -0.079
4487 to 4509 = -0.133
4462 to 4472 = -0.070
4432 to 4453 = -0.100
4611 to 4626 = -0.065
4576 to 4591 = -0.042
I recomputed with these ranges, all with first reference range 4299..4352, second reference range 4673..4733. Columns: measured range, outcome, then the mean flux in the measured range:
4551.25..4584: -0.07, 11.7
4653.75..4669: -0.02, 11.7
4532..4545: -0.08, 11.6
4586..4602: -0.05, 11.6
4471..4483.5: -0.11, 11.4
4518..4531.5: -0.09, 11.6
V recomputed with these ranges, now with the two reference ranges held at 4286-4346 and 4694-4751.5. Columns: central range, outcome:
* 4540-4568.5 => -2.59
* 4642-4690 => -1.50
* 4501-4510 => -1.36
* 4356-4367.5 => -1.43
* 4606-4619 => -1.17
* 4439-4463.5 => -2.42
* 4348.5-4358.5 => -1.03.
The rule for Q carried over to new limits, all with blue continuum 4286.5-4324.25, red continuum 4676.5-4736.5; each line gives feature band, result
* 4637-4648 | -0.6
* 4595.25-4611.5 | -1.3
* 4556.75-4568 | -1.1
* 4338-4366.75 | -2.3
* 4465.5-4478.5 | -1.5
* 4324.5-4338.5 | -1.5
